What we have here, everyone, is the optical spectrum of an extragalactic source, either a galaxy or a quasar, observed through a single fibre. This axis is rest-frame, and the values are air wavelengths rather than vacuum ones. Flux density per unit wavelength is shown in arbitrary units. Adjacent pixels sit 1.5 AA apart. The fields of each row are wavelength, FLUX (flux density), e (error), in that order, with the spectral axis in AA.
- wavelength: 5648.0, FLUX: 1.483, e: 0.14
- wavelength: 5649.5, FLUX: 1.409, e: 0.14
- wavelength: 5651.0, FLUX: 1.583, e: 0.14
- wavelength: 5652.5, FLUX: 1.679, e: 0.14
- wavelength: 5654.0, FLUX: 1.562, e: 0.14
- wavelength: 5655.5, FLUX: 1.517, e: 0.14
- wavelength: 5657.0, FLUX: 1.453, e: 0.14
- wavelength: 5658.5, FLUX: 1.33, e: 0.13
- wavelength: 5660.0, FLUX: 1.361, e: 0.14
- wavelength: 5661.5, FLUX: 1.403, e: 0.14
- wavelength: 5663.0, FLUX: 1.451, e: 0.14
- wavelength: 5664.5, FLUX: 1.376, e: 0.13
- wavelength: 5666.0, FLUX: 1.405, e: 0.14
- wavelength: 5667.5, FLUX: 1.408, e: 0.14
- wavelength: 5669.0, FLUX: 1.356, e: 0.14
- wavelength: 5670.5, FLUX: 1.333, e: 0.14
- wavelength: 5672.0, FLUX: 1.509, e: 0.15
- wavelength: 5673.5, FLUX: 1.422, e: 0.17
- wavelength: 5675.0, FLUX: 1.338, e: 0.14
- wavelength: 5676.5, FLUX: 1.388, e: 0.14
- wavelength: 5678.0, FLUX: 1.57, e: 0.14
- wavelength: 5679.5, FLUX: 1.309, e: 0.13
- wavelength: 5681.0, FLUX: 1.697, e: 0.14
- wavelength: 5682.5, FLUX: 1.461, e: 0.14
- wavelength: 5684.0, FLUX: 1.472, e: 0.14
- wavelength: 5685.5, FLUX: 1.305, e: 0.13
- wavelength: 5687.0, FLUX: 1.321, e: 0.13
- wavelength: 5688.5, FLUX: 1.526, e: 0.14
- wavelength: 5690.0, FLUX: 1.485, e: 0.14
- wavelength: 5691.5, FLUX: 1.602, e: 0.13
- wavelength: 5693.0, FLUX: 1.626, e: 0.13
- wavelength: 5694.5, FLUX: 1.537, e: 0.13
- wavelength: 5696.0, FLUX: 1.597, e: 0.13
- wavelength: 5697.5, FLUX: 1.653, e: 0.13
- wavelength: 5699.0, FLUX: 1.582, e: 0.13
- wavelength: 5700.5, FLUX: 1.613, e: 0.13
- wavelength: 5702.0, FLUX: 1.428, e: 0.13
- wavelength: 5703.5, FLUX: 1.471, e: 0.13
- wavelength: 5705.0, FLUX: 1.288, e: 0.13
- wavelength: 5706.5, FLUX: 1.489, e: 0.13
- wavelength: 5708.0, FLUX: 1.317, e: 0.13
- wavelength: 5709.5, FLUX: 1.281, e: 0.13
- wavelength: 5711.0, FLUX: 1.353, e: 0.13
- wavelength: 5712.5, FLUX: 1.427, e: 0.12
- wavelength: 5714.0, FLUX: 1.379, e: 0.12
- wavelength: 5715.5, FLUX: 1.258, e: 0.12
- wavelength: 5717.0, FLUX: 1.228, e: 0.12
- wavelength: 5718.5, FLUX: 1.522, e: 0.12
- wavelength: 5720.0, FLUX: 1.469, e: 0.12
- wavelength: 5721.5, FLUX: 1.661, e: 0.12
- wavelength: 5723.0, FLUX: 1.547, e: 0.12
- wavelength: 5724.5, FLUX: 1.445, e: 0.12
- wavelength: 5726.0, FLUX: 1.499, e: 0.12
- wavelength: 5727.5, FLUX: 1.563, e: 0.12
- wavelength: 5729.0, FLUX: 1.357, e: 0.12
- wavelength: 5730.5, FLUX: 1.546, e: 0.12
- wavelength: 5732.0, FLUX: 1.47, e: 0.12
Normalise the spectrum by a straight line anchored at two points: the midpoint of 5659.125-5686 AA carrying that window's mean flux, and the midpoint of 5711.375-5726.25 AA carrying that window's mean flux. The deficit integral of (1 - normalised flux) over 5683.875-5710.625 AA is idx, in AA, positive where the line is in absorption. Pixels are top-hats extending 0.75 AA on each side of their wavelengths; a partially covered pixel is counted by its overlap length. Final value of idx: -0.8 AA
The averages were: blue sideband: 1.42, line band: 1.48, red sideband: 1.44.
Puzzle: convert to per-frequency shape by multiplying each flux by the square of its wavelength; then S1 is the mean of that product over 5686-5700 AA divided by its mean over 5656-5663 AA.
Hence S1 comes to 1.12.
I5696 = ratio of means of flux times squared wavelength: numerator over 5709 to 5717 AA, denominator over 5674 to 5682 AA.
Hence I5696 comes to 0.9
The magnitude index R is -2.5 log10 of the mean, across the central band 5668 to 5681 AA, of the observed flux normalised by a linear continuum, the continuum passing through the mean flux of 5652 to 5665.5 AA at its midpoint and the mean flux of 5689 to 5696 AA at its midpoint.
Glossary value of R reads 0.064 mag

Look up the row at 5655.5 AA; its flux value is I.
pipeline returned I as 1.517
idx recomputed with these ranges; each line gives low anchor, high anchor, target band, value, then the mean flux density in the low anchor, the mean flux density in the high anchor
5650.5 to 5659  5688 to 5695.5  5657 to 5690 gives 2.6 AA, 1.52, 1.56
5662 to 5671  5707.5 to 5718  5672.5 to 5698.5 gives -2.4 AA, 1.39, 1.33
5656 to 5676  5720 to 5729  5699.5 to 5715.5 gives 0.9 AA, 1.4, 1.52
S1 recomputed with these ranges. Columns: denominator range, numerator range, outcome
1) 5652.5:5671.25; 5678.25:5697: 1.06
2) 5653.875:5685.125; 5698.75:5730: 1.02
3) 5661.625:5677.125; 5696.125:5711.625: 1.05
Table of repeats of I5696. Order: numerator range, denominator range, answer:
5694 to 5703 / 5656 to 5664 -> 1.13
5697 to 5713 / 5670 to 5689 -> 1.01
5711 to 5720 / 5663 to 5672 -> 1.00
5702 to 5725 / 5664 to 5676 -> 1.03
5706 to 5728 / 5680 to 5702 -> 0.94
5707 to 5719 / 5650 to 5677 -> 0.95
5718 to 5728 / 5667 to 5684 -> 1.08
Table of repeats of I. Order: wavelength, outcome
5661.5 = 1.403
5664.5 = 1.376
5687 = 1.321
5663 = 1.451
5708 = 1.317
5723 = 1.547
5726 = 1.499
